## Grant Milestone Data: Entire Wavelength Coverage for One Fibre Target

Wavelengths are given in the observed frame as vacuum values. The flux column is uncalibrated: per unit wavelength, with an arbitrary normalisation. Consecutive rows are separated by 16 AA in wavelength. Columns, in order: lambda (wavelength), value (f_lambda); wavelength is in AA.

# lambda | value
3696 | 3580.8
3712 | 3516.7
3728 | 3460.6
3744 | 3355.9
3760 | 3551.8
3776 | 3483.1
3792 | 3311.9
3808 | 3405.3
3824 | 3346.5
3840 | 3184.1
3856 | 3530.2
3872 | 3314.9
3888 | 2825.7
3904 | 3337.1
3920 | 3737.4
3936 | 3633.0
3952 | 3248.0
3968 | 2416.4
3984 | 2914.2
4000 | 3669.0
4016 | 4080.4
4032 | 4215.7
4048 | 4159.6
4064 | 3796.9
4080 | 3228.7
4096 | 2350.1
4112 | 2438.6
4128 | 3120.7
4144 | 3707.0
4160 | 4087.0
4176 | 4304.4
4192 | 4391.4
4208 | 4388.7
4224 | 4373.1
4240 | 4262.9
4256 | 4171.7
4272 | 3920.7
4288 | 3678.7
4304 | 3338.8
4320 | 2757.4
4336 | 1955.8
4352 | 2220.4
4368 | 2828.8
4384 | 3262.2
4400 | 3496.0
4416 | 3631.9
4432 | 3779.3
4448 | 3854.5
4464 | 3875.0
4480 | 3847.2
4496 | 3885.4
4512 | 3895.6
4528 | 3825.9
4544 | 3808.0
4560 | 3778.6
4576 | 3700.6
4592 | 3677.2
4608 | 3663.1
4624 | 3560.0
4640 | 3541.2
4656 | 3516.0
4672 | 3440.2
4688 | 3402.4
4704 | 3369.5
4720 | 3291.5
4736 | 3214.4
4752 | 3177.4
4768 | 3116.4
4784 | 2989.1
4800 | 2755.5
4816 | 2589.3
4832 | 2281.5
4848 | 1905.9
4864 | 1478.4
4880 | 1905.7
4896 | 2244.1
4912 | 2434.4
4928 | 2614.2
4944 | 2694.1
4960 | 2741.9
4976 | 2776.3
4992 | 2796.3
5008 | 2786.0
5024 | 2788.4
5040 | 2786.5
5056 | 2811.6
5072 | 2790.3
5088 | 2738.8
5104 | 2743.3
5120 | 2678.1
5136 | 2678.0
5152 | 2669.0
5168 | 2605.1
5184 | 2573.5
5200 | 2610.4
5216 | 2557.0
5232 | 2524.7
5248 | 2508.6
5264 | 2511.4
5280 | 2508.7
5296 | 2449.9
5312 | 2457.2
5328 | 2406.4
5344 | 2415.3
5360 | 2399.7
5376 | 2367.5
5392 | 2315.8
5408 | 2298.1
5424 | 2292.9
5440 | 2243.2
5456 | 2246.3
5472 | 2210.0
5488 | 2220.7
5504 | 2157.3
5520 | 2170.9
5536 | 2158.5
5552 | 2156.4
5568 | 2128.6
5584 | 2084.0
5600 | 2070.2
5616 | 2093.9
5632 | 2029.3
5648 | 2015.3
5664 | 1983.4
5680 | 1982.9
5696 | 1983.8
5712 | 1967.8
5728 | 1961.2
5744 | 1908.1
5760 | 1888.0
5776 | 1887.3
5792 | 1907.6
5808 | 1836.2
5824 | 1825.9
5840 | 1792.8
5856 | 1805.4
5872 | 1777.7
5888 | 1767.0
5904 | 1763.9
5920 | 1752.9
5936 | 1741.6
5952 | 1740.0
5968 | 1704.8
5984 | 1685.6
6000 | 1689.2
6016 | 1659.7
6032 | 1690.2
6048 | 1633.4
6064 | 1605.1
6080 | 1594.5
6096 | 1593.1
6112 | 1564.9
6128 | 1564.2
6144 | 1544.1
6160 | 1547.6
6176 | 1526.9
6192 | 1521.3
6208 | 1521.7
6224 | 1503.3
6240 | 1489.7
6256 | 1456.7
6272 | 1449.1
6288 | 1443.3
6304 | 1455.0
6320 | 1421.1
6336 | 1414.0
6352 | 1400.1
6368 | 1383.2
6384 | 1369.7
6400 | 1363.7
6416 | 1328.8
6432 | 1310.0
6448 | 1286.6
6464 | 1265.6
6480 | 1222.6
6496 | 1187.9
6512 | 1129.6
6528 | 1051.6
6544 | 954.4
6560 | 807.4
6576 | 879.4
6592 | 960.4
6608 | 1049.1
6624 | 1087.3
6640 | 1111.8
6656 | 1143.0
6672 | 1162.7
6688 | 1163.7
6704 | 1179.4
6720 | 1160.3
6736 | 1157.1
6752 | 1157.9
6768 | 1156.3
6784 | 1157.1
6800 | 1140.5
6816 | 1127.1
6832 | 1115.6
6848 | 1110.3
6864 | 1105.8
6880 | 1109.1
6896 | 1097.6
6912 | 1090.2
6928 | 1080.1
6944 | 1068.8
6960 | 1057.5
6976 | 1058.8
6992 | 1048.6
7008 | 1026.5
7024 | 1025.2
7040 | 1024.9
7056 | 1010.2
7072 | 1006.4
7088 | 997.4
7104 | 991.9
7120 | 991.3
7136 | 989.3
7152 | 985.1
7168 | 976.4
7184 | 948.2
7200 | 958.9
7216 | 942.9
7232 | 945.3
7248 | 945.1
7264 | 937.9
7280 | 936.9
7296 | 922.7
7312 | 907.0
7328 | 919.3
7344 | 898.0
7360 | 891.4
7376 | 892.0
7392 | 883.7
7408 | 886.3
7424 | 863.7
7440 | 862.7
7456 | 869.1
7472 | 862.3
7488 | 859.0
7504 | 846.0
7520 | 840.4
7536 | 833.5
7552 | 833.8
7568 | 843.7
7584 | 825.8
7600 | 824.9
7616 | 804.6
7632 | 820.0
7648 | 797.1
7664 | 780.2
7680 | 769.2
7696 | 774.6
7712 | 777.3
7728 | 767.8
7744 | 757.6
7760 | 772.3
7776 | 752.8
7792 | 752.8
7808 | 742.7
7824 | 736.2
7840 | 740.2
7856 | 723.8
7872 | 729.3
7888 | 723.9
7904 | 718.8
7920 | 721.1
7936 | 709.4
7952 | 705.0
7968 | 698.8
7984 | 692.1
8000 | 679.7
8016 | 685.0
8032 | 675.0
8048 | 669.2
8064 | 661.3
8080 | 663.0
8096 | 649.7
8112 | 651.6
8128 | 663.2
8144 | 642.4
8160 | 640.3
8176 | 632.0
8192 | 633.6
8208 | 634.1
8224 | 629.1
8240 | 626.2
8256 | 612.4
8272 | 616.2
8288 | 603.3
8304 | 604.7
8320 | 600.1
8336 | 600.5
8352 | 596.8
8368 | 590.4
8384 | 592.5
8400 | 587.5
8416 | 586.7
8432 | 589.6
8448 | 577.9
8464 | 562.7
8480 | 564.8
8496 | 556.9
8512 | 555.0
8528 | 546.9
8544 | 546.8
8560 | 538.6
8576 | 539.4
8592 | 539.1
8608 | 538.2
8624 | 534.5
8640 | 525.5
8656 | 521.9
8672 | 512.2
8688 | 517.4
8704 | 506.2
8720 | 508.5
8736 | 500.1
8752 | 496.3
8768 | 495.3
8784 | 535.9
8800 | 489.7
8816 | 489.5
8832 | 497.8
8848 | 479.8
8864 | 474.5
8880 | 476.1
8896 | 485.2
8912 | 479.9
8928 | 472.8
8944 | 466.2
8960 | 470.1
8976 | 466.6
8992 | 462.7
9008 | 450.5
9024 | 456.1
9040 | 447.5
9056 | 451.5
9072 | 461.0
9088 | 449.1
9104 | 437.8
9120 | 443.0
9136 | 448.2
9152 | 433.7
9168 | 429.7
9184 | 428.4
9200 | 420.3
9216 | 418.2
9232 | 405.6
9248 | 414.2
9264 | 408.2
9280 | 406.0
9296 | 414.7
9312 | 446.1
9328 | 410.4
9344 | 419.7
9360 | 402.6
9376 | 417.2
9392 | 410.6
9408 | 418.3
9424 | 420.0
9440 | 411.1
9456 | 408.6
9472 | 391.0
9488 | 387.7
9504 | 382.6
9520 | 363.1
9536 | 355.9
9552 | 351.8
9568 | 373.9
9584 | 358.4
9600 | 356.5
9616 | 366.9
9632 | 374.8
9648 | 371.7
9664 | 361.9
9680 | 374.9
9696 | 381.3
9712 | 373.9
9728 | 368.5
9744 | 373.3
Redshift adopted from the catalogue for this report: 0.000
